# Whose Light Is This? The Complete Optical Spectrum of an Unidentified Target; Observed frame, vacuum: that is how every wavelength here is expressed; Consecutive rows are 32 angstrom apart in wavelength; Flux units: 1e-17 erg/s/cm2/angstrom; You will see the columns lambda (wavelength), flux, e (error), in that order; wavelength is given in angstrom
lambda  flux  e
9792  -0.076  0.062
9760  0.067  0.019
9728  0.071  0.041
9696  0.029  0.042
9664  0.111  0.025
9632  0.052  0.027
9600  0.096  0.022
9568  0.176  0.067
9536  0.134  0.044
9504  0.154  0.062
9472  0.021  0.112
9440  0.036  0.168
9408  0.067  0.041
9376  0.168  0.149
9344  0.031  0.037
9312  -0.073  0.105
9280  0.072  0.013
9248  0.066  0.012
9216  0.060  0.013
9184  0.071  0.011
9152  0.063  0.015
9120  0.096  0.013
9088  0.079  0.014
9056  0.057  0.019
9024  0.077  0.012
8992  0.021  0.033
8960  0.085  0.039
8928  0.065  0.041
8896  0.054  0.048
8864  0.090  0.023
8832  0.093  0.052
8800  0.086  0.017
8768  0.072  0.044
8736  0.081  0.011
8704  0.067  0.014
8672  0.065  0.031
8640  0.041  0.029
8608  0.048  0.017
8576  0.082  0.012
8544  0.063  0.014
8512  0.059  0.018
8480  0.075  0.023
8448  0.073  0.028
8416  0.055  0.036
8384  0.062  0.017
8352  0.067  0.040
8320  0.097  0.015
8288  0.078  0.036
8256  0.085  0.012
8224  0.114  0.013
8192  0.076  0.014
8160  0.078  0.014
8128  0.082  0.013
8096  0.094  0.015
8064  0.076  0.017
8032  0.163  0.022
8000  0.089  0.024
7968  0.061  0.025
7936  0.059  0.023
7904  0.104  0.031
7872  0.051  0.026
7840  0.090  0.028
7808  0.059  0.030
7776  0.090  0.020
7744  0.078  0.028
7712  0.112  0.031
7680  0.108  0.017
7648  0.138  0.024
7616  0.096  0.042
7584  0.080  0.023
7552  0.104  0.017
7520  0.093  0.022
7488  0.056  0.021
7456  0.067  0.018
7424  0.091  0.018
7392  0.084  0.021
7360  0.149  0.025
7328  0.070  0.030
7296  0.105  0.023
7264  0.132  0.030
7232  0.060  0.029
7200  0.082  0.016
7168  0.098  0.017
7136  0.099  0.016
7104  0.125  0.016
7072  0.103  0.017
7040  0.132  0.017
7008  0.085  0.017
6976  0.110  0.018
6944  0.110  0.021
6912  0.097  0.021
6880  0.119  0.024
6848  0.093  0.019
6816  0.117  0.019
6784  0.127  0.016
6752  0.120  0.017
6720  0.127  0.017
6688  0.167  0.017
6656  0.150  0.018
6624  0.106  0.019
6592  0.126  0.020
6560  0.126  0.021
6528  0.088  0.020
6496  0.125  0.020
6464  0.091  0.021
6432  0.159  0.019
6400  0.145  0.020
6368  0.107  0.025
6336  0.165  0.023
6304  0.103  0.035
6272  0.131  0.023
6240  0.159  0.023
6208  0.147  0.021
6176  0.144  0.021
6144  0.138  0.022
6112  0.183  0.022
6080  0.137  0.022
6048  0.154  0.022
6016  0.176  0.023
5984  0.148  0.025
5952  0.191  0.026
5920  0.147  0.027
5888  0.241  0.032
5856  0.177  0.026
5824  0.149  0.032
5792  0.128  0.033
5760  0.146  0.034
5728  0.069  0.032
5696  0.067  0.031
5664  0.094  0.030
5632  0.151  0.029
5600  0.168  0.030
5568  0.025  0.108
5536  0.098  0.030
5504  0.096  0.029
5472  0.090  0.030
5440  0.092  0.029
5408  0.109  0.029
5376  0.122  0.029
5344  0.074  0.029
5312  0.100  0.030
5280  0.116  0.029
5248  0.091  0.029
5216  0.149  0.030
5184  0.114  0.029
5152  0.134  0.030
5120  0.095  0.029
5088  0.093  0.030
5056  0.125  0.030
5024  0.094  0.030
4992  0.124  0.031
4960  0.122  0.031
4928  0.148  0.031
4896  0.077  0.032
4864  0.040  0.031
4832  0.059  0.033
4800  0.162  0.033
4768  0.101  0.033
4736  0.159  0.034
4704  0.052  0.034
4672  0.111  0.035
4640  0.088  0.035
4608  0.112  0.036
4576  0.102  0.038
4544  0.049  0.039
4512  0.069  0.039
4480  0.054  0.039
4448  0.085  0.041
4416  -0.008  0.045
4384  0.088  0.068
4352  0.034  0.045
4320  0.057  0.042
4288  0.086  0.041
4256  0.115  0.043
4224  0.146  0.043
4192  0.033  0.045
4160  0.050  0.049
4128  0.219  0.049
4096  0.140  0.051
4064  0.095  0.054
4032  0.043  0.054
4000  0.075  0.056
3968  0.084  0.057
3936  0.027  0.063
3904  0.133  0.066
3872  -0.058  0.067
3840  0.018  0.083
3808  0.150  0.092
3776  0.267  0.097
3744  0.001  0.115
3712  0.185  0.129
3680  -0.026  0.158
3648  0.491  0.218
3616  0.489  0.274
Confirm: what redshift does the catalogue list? 0.22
